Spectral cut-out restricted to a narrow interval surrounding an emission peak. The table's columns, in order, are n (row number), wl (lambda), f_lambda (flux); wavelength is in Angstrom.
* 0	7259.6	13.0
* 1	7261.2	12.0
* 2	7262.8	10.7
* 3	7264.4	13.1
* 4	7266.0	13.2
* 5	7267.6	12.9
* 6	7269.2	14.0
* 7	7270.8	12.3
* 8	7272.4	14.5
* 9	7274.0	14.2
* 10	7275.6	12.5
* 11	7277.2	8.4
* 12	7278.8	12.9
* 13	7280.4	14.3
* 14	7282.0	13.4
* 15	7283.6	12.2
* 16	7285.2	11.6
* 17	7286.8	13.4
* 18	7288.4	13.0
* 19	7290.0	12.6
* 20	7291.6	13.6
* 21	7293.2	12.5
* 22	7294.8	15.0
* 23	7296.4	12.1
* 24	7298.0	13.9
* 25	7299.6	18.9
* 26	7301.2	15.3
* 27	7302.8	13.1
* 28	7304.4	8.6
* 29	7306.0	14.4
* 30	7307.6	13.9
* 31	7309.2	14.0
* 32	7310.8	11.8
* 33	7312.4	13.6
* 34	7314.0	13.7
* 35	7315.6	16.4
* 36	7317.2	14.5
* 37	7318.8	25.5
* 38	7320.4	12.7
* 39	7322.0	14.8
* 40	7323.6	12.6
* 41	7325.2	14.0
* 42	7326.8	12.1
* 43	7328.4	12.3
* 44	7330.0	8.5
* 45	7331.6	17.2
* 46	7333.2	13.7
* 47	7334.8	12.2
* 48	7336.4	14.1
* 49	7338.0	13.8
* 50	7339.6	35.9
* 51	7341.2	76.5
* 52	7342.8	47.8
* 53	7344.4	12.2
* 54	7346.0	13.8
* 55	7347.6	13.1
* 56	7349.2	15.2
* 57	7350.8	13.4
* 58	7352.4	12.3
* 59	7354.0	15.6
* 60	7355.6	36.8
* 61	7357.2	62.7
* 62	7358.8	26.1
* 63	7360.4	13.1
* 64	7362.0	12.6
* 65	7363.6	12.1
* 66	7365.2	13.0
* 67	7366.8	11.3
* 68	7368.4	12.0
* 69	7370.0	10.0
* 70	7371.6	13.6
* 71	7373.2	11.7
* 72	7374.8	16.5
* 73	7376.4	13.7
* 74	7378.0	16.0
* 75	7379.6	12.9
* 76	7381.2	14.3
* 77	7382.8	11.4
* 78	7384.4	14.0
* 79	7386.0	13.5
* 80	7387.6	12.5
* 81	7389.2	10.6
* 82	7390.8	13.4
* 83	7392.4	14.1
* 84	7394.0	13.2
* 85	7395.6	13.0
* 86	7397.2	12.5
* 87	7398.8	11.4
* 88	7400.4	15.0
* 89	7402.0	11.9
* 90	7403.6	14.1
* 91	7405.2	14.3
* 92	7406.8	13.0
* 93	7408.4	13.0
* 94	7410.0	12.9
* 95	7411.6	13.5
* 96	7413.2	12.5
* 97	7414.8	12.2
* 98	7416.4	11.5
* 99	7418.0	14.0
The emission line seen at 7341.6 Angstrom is [S II] 6716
